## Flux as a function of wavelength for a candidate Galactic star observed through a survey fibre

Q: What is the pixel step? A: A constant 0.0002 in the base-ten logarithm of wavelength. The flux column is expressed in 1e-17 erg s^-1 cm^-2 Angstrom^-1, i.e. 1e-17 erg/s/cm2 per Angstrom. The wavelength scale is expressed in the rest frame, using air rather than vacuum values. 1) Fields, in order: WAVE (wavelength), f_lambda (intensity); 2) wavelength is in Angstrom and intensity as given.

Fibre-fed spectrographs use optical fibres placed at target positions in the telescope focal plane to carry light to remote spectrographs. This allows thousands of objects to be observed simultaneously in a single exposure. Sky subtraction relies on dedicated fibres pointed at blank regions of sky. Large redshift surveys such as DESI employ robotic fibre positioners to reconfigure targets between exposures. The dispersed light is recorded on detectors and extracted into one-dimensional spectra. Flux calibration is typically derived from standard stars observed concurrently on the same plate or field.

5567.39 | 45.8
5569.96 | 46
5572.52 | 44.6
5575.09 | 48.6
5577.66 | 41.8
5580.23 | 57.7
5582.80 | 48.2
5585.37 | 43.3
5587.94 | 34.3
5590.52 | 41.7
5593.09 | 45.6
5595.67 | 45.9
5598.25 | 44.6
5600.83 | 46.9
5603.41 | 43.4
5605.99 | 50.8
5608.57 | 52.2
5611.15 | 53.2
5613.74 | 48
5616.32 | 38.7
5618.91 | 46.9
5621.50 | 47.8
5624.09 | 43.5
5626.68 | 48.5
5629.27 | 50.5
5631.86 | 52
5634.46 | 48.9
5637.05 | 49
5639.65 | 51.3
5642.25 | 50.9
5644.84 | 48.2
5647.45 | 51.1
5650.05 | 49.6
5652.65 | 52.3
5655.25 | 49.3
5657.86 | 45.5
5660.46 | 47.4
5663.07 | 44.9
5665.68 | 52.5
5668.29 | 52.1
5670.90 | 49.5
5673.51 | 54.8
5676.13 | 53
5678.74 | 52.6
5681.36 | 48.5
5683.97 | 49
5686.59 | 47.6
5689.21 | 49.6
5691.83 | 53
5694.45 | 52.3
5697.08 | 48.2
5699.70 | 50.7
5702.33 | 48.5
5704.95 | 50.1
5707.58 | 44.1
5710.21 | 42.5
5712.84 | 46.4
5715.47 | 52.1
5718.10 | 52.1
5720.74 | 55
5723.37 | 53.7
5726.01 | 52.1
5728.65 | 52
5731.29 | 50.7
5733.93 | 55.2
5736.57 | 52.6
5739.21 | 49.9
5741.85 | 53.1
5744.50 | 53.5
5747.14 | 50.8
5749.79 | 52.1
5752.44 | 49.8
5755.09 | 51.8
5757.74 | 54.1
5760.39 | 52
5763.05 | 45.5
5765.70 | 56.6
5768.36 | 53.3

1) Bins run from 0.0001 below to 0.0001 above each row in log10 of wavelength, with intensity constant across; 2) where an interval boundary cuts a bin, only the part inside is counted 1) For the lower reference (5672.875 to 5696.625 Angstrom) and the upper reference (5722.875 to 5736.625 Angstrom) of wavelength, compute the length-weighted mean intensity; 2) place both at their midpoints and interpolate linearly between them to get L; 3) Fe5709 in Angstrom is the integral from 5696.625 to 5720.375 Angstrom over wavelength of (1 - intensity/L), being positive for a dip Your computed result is 1.5 Angstrom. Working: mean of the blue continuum 50.9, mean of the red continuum 52.6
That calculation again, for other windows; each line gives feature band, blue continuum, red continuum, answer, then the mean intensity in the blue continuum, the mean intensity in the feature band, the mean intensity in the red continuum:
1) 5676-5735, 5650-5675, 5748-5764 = 0.04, 49.8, 50.3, 51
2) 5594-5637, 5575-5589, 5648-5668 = -0.47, 45.6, 47.6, 49.1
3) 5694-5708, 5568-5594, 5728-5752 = 0.37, 45.2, 49.1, 52.1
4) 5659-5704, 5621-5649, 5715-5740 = 0.64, 49.3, 50.2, 52.6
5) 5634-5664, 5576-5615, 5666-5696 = 0.18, 46.5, 49.1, 51.1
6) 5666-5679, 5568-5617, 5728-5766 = -0.87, 46.2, 52.4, 51.9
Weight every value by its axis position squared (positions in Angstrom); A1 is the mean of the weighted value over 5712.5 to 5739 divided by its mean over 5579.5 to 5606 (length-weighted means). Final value 1.2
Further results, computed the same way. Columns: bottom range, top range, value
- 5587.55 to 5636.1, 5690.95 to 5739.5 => 1.12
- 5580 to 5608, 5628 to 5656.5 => 1.13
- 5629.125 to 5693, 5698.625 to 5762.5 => 1.04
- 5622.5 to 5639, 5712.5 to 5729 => 1.10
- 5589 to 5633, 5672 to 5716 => 1.09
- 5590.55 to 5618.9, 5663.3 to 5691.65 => 1.12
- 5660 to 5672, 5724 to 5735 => 1.09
